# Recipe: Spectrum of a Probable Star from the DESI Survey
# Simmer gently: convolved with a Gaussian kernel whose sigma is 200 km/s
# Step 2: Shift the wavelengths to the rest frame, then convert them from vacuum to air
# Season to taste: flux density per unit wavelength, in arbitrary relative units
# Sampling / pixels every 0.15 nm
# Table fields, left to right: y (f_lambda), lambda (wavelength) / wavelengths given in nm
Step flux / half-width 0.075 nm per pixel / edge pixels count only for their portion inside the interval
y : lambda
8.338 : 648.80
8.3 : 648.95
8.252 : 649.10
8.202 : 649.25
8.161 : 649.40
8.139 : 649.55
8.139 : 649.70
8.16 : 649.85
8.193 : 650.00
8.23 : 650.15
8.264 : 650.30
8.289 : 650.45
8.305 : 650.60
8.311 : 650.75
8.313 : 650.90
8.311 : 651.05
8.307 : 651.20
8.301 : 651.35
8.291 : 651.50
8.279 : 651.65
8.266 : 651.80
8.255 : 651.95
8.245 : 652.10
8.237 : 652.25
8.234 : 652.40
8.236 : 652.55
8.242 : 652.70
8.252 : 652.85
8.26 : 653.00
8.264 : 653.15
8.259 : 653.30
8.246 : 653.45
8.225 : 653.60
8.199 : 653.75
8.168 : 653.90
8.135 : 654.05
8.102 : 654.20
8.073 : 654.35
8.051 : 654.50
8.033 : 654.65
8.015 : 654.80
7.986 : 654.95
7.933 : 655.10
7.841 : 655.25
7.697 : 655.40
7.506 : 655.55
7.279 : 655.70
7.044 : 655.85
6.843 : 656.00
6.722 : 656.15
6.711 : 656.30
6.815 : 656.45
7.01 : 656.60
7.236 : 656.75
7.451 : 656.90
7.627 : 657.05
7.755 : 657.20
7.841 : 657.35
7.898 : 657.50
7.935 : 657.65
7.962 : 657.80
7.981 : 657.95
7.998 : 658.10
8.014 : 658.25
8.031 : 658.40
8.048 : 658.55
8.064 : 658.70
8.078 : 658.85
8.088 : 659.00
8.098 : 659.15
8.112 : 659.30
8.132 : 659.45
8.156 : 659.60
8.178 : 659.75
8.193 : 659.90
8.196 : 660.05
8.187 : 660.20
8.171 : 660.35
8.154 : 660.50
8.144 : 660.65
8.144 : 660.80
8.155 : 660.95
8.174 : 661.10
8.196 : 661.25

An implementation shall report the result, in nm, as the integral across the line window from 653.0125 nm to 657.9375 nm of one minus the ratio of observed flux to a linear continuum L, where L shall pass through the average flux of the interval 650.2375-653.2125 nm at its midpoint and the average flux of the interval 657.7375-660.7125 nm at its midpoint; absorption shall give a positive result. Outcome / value 0.28 nm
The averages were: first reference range 8.27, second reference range 8.1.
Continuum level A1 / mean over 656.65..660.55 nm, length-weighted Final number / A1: 7.98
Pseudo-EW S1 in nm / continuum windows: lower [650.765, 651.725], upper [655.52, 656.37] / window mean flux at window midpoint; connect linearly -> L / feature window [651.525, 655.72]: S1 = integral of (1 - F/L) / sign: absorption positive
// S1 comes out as -0.26 nm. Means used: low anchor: 8.3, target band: 8.1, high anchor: 6.99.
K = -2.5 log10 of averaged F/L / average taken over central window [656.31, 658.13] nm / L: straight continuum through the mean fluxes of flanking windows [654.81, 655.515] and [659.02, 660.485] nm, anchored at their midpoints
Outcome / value 0.057 mag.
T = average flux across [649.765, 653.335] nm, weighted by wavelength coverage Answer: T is 8.26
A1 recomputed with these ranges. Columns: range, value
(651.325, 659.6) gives 7.9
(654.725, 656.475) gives 7.38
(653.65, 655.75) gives 7.94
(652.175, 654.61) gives 8.2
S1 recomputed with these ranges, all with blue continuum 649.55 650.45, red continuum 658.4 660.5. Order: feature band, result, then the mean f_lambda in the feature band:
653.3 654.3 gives 0.00 nm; 8.18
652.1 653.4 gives -0.01 nm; 8.25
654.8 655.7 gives 0.04 nm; 7.77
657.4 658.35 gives 0.02 nm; 7.96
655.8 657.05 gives 0.17 nm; 7.02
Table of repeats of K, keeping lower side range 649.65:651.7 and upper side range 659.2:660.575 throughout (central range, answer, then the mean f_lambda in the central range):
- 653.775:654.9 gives 0.02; 8.09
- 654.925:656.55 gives 0.13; 7.28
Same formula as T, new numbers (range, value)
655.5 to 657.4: 7.21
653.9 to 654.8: 8.08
